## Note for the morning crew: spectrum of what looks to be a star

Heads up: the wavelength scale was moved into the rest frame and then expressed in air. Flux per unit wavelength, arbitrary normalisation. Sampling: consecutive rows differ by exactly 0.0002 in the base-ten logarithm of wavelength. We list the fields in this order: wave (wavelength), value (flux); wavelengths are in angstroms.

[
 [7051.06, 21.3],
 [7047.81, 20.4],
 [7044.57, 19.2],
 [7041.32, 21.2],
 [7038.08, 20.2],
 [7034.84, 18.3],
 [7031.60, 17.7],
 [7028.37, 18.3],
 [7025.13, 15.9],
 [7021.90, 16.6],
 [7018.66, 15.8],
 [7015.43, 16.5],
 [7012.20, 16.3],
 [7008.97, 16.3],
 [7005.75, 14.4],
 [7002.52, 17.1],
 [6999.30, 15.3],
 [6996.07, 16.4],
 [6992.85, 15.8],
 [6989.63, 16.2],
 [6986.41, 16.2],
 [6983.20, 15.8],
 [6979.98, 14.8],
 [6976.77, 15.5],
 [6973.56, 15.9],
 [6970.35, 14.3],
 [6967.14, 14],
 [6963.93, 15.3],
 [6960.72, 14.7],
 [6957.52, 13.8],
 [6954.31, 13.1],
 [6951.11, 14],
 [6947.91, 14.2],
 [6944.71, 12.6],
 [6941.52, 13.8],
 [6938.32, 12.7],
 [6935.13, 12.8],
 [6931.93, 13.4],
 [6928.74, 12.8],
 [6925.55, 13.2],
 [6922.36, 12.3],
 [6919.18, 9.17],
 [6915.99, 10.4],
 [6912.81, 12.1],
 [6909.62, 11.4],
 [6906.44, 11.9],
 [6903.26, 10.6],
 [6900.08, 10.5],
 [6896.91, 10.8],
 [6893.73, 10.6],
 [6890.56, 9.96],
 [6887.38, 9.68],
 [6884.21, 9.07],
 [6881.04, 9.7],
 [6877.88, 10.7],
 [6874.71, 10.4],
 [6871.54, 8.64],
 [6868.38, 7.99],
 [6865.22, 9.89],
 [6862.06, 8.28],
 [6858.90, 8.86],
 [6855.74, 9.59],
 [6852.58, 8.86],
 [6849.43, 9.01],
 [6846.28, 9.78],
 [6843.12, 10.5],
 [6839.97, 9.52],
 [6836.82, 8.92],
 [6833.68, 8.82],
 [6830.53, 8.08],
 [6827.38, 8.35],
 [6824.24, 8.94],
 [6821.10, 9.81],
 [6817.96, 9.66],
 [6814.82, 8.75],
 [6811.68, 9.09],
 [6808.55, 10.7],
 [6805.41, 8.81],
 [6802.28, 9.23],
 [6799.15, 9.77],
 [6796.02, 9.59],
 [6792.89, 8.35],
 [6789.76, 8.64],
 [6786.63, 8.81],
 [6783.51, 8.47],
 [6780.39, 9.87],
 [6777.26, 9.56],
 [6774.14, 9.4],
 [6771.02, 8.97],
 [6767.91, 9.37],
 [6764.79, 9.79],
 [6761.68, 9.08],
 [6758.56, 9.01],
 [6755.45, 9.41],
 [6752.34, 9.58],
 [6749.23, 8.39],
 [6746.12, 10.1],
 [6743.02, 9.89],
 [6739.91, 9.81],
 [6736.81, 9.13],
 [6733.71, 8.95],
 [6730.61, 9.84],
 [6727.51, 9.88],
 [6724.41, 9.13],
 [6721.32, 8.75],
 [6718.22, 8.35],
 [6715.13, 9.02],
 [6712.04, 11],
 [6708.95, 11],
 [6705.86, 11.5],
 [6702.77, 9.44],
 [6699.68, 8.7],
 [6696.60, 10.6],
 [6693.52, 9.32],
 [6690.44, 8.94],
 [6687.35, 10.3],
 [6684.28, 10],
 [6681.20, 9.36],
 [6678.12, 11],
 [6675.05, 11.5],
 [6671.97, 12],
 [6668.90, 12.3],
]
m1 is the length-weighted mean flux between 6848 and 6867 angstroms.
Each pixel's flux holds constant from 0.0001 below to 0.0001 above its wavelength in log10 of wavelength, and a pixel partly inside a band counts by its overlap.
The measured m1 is 9.07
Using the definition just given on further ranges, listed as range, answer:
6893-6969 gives 12.5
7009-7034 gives 16.8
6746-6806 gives 9.19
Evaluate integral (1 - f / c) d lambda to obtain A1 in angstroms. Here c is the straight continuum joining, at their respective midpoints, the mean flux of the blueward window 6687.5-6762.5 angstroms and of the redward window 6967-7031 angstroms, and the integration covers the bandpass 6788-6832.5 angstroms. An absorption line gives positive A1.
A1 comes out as 9.29 angstroms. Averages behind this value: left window 9.55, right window 15.9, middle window 9.12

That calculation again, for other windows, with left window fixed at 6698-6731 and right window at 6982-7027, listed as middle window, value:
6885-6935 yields 9.8 angstroms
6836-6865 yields 7.7 angstroms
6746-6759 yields 1.6 angstroms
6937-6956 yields 1.8 angstroms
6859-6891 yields 9.3 angstroms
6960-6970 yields 0.4 angstroms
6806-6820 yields 2.8 angstroms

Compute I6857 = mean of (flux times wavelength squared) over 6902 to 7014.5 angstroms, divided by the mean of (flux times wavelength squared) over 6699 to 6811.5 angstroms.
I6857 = 1.6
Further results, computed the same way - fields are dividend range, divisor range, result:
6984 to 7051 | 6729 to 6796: 2.01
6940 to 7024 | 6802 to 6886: 1.71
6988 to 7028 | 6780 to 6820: 1.86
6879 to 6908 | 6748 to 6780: 1.15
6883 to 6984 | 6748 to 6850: 1.43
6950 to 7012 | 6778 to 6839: 1.76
